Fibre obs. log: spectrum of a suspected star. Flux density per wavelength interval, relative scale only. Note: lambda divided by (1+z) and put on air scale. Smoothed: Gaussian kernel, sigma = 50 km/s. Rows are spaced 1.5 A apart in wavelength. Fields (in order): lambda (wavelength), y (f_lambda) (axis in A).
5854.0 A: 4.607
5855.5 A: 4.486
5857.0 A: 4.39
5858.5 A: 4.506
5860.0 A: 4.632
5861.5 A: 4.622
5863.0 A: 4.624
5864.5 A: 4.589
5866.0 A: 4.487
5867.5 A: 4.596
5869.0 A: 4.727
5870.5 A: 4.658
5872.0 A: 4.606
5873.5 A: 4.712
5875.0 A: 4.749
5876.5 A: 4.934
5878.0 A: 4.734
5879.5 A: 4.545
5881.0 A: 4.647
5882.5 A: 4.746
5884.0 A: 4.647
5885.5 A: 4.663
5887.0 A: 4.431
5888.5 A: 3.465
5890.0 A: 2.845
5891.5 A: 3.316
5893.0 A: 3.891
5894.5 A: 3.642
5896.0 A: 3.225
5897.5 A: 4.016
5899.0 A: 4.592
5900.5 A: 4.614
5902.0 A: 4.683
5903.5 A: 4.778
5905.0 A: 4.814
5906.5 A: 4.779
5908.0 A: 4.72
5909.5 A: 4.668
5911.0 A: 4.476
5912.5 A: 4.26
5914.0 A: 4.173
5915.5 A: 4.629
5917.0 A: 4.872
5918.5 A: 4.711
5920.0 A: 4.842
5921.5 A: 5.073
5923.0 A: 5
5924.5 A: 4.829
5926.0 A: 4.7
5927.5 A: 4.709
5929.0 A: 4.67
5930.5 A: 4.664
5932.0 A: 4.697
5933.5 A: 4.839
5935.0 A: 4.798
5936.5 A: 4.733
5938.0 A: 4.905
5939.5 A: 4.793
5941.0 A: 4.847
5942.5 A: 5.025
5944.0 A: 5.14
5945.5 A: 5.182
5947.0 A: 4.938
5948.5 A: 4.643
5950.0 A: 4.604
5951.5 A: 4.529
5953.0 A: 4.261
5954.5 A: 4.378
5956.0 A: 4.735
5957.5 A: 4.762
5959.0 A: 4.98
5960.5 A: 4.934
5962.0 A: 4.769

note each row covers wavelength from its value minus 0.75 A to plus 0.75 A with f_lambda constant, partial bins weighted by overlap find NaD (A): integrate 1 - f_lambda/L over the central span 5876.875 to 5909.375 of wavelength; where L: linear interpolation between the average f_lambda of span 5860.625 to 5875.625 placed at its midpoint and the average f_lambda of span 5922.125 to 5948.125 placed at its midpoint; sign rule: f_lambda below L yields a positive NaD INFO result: 2.9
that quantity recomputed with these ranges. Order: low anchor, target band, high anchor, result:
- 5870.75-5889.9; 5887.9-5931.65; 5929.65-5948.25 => 2.7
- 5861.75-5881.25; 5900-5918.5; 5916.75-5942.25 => 0.5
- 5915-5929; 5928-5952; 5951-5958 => -0.8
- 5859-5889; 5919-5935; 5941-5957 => -0.3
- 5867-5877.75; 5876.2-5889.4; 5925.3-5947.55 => 0.7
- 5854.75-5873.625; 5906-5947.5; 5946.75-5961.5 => -1.2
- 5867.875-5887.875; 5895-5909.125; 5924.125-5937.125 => 0.7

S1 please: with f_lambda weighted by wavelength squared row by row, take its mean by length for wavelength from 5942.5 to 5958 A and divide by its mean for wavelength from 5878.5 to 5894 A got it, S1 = 1.17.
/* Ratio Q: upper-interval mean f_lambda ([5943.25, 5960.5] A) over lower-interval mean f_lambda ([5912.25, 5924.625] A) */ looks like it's 1.01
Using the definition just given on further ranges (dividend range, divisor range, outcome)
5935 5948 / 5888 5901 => 1.32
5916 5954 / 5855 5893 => 1.08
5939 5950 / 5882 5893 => 1.23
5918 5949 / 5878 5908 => 1.14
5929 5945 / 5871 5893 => 1.11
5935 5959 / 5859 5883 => 1.02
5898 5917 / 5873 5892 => 1.06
